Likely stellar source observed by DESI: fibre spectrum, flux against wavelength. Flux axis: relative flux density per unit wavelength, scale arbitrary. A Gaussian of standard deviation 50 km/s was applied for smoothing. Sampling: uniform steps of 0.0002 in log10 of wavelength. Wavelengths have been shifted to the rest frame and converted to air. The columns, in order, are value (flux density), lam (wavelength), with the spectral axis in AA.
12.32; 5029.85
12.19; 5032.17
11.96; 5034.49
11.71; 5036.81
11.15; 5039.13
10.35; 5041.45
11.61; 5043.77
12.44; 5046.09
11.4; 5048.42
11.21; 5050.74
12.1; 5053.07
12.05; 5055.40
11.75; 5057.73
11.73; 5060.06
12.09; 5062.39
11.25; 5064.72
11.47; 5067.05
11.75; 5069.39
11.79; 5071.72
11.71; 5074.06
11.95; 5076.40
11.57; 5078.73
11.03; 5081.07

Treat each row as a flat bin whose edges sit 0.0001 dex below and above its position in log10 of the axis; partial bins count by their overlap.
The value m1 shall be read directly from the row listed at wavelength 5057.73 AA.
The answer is 11.75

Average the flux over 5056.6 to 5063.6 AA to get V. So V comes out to 11.9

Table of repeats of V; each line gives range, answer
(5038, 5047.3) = 11.4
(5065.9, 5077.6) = 11.7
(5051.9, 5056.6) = 12.1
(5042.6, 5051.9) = 11.7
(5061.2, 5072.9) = 11.7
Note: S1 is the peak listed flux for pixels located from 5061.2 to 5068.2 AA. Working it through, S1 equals 12.09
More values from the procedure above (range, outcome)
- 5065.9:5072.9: 11.79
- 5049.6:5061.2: 12.1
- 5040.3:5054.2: 12.44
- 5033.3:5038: 11.96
